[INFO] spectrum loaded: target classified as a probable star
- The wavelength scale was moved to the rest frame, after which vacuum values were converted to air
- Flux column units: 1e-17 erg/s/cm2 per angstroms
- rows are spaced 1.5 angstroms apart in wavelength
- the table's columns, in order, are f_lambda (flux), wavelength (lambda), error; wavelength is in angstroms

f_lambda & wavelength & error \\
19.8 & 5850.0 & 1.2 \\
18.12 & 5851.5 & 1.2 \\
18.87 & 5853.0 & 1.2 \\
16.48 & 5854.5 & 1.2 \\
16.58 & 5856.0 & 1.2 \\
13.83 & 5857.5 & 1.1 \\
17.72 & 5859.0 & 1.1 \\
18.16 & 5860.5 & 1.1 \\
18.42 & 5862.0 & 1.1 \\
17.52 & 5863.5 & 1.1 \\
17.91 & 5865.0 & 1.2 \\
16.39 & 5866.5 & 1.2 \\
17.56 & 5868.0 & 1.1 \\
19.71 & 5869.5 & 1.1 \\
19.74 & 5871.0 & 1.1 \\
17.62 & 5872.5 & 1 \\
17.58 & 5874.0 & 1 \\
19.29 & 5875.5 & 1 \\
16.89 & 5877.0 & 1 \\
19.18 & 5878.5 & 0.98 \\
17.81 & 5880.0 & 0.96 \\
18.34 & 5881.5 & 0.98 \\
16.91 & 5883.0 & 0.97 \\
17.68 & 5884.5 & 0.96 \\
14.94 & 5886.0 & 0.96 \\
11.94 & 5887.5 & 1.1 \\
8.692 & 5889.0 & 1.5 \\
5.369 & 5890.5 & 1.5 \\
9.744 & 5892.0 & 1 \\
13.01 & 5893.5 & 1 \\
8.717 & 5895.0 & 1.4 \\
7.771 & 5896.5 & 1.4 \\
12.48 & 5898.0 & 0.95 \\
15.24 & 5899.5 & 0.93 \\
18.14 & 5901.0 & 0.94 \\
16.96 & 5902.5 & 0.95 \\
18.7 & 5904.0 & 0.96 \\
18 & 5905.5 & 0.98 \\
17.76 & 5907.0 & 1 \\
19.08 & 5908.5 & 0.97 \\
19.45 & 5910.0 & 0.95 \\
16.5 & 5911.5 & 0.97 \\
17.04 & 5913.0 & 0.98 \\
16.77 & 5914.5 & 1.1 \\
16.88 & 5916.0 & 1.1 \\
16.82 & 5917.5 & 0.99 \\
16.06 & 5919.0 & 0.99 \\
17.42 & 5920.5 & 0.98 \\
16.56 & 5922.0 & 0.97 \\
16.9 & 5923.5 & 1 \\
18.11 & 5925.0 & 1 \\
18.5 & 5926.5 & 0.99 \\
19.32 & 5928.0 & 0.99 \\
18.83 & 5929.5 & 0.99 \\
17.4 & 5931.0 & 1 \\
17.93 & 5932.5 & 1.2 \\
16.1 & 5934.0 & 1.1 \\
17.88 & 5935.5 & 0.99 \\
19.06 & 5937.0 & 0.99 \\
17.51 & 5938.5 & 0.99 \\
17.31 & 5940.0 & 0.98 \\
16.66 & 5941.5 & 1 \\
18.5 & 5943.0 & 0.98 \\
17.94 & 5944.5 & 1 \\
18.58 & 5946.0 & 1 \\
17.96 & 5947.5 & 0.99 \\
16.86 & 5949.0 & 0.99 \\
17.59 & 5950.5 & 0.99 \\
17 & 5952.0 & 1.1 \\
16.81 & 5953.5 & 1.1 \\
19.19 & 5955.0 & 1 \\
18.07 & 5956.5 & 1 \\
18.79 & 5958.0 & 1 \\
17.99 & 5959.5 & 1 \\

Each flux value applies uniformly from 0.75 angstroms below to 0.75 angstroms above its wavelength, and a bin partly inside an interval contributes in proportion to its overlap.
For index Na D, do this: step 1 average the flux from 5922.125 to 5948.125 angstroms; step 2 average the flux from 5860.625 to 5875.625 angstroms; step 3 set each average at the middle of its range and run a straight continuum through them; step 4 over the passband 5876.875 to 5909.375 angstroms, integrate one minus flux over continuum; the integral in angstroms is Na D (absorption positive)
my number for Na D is 6.1 angstroms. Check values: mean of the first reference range 18.1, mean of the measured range 14.7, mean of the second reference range 17.9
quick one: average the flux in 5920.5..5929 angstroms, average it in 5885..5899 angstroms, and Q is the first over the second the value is 1.70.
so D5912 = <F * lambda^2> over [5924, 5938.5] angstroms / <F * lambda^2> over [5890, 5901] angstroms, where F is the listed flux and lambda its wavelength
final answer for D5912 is 1.67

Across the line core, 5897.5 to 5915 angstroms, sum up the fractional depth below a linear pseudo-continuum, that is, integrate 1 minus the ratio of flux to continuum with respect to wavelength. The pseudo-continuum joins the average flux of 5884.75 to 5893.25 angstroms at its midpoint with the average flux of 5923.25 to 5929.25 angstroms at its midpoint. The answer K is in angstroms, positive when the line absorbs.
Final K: -3.7 angstroms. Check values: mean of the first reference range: 10.7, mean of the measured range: 17.2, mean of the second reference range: 18.4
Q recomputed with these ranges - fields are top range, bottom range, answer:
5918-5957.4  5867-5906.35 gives 1.15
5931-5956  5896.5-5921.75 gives 1.05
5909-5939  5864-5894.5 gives 1.11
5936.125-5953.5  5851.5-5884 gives 1.00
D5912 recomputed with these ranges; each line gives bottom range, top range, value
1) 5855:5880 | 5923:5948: 1.03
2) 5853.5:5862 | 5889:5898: 0.55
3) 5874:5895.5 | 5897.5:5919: 1.20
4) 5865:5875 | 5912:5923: 0.94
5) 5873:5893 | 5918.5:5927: 1.17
